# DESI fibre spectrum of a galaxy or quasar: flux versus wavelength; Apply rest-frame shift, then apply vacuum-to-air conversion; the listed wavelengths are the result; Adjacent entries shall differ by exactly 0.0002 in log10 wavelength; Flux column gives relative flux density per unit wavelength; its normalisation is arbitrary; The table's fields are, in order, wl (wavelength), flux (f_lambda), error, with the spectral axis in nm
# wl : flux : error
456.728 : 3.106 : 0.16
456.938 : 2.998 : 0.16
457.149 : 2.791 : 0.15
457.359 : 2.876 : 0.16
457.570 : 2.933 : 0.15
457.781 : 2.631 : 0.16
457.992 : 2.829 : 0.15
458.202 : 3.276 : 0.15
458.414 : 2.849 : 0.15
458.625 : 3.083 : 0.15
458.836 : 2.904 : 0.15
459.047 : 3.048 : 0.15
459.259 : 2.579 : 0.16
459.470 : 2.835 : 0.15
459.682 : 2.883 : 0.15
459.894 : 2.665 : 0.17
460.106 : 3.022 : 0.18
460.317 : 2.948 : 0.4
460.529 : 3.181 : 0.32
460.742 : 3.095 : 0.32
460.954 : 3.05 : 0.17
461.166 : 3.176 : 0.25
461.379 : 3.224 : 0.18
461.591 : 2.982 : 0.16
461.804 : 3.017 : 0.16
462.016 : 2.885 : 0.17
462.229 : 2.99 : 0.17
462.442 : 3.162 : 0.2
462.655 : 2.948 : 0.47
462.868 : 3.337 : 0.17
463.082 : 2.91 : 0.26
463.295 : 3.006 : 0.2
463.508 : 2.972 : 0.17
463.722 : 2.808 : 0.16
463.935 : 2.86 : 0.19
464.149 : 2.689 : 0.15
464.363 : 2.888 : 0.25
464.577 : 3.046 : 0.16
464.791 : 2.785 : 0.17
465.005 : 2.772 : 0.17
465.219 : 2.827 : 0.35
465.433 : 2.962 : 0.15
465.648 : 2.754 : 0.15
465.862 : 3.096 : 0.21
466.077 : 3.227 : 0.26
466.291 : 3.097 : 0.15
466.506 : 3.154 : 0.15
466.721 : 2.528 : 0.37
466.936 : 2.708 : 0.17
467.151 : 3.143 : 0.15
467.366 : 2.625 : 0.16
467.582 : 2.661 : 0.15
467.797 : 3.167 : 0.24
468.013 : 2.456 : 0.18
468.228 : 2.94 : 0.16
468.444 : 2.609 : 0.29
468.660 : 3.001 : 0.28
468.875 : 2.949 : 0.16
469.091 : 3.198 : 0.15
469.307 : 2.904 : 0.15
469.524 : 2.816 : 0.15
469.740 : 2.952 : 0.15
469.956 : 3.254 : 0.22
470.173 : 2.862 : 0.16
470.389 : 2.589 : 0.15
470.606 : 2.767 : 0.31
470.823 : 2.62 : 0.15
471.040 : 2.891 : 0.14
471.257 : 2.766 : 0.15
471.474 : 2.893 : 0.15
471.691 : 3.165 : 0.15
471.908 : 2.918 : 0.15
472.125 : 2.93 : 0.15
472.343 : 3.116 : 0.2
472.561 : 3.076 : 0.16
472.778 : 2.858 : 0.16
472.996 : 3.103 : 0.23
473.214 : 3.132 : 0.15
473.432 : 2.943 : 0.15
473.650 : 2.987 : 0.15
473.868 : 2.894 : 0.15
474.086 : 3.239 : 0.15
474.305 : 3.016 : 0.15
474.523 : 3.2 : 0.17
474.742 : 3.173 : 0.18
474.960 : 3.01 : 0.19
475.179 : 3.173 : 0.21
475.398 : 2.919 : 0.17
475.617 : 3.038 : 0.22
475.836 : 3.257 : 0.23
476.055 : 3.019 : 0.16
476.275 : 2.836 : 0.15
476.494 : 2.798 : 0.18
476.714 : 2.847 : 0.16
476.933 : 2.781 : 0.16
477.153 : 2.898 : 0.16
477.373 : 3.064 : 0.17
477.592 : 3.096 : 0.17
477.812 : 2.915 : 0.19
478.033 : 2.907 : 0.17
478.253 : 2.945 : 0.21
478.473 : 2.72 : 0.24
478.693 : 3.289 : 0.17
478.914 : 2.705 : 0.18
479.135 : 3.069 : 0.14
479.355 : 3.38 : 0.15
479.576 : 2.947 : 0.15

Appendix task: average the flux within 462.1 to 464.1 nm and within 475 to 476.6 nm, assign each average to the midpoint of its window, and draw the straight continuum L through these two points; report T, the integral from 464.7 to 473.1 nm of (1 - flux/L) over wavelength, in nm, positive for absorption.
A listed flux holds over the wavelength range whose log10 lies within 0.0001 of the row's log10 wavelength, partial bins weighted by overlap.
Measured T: 0.266 nm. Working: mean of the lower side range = 2.99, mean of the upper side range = 3.01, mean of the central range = 2.9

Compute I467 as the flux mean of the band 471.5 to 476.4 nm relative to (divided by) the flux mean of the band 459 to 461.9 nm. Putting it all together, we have 1.02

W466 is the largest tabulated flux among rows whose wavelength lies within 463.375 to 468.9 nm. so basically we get 3.227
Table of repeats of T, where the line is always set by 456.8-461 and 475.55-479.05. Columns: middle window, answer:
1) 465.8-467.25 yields -0.03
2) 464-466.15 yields 0.02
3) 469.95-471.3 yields 0.07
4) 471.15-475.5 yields -0.13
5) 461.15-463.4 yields -0.10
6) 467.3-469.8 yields 0.06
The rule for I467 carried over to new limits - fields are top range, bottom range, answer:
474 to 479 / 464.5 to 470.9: 1.04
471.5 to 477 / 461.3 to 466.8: 1.02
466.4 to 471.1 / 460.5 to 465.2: 0.96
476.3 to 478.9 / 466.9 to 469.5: 1.02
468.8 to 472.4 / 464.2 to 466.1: 1.00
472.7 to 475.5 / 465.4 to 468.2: 1.06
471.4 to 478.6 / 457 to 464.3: 1.01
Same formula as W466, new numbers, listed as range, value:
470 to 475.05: 3.239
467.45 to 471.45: 3.254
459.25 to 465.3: 3.337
